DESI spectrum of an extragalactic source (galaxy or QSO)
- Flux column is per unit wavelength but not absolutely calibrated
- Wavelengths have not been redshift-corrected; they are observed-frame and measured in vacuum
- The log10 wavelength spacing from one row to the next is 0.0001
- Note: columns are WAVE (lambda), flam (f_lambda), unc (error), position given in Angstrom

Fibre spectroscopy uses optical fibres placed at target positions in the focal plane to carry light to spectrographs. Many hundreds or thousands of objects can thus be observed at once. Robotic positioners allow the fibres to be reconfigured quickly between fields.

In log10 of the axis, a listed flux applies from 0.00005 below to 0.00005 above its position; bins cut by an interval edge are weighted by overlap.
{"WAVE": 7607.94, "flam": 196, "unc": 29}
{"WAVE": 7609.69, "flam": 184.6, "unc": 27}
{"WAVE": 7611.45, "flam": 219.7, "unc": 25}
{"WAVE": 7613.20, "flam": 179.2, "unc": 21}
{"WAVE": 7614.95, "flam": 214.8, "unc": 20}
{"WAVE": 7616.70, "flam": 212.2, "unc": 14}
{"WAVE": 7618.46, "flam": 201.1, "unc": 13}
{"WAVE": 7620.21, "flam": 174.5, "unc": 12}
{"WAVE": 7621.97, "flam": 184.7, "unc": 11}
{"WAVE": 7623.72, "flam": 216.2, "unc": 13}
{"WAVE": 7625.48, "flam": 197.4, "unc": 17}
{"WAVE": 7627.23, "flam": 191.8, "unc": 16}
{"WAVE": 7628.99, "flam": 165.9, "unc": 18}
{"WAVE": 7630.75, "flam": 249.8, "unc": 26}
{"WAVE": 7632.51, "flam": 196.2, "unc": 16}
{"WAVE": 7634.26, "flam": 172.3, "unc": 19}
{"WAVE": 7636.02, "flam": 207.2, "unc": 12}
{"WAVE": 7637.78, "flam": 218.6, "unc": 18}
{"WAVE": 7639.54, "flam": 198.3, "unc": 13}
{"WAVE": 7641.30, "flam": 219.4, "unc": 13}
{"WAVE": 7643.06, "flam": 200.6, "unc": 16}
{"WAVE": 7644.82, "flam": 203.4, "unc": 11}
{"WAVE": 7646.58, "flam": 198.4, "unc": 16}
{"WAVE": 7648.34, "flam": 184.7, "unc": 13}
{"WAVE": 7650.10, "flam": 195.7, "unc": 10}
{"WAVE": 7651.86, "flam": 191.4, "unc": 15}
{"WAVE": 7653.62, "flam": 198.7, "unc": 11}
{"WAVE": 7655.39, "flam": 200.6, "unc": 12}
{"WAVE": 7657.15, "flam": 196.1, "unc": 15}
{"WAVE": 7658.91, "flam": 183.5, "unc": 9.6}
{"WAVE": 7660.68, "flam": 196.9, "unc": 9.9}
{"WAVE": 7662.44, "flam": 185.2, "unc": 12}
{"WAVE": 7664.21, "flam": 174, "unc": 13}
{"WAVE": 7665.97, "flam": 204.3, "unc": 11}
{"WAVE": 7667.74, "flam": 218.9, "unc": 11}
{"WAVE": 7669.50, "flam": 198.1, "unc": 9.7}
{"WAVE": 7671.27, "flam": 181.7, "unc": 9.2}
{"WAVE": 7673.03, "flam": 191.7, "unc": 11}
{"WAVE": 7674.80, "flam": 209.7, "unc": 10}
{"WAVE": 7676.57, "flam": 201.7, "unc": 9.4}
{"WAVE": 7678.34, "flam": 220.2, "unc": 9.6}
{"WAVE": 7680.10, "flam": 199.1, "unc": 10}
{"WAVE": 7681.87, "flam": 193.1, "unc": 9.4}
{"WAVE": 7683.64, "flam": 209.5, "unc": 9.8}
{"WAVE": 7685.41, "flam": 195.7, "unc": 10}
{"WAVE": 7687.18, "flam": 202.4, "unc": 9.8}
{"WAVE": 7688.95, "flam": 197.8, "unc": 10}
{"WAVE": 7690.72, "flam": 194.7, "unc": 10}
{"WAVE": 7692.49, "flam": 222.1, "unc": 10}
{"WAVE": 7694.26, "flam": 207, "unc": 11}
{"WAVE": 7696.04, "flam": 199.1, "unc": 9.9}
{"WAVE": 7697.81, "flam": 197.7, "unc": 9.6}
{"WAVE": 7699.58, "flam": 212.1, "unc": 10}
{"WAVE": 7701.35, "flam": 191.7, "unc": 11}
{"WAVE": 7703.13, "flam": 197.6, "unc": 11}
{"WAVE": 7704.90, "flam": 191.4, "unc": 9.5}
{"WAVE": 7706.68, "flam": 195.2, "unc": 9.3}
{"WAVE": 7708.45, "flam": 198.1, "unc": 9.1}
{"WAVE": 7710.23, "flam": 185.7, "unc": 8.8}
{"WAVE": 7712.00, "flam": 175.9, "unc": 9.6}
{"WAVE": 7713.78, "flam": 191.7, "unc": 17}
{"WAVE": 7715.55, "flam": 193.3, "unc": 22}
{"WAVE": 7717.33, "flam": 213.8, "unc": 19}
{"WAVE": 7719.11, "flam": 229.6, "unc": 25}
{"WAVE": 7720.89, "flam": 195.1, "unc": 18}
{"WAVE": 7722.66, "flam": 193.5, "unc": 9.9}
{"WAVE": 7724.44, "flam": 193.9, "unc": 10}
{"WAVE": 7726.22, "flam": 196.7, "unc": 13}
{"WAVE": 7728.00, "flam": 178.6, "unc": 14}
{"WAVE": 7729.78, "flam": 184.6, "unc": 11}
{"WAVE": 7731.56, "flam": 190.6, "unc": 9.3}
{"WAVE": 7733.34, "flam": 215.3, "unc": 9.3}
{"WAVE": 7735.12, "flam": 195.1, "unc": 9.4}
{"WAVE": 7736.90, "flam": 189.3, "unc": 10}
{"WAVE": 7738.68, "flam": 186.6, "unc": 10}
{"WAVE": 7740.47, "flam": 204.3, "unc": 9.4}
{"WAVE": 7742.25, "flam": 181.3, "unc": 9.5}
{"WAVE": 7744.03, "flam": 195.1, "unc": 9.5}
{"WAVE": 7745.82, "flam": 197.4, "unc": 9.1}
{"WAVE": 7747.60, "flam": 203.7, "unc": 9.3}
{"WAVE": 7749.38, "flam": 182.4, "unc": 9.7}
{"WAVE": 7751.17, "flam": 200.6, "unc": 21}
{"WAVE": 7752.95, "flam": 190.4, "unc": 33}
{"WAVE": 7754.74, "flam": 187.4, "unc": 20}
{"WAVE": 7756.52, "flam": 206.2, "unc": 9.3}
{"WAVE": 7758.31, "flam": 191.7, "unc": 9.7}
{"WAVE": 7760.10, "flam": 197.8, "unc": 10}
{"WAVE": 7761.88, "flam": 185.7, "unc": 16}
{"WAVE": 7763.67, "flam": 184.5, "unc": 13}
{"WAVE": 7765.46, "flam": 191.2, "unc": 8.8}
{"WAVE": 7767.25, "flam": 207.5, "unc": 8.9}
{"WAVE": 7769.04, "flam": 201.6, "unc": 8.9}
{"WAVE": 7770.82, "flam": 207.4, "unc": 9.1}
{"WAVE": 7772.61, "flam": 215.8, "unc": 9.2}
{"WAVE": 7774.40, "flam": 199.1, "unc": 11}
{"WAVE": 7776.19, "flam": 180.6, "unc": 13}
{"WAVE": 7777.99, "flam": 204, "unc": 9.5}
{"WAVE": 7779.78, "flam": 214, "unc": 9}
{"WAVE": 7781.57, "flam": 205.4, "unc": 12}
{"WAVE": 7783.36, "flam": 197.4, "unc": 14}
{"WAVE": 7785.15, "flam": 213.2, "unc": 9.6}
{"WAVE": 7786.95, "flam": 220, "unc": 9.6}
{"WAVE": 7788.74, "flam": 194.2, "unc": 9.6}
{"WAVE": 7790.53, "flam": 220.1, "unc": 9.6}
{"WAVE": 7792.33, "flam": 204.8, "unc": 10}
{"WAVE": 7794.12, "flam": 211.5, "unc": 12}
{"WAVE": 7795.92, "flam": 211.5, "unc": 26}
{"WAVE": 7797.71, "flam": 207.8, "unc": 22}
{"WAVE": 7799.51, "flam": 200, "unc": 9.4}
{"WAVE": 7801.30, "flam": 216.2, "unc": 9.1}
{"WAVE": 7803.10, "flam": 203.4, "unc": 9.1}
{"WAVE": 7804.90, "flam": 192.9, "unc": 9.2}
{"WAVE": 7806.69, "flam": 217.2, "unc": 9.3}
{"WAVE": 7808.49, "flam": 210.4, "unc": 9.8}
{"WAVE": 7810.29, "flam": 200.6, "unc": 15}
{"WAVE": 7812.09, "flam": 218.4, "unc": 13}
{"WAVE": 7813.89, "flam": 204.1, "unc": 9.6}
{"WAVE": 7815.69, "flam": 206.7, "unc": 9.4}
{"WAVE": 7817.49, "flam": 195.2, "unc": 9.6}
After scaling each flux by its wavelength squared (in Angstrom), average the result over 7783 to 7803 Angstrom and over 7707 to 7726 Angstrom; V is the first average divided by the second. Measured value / 1.08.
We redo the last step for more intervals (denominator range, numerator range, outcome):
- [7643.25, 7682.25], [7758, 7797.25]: 1.06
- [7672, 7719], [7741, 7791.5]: 1.01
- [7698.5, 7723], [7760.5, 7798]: 1.05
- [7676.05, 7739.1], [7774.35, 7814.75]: 1.07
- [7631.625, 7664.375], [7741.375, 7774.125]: 1.03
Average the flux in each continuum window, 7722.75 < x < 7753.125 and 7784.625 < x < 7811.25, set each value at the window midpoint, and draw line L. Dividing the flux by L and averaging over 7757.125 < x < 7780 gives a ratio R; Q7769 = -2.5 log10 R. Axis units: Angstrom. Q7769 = 0.02 mag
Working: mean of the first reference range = 193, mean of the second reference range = 208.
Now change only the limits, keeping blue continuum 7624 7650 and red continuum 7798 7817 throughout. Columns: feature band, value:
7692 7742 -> 0.04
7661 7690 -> 0.02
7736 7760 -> 0.06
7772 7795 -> 0.00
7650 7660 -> 0.04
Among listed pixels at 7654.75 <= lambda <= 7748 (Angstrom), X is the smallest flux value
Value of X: 174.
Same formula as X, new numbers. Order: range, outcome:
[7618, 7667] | 165.9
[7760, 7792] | 180.6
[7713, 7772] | 178.6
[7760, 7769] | 184.5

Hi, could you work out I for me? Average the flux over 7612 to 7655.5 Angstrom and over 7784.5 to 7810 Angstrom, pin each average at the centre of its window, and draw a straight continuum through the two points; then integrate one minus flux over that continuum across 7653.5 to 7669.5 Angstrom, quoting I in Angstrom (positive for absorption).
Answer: 0.4 Angstrom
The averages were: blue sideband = 199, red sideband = 209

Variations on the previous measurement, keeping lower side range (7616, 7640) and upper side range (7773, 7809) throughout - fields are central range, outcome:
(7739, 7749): 0.4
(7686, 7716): 0.7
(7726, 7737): 0.6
